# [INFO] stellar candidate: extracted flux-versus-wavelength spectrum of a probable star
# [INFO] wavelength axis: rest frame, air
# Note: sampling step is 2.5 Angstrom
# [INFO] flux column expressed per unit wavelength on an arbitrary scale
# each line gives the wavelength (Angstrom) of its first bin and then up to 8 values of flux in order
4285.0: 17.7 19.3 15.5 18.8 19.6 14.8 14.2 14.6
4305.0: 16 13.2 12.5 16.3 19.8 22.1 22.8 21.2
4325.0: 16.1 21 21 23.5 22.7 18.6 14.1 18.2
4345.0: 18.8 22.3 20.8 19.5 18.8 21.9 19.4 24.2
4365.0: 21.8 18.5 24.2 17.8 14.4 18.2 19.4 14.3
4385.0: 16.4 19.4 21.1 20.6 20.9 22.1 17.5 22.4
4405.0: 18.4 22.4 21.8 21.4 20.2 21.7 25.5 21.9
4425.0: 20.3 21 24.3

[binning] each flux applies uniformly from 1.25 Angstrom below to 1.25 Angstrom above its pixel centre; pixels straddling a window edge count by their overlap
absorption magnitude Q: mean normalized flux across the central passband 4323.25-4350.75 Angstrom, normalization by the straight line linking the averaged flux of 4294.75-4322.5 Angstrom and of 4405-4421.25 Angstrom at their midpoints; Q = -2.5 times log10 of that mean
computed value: -0.08 mag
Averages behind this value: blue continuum 17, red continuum 21.9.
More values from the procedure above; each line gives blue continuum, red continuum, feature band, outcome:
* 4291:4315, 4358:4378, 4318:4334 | -0.21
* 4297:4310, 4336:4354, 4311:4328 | -0.22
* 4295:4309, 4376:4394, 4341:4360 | -0.17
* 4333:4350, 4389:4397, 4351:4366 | -0.05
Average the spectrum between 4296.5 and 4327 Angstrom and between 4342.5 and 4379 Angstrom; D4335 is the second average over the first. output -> 1.2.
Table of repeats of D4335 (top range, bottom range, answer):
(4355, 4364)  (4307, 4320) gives 1.22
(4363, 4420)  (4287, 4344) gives 1.10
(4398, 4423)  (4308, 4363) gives 1.09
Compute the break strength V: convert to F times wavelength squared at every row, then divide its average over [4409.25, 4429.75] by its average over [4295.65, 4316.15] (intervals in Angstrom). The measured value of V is 1.51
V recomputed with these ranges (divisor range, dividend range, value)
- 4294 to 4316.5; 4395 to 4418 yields 1.39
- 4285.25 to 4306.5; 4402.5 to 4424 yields 1.38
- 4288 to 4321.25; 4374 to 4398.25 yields 1.14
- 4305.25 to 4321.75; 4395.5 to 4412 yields 1.22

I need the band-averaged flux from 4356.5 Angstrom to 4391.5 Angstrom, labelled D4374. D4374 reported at 19.3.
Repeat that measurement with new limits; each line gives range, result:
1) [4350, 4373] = 20.8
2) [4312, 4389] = 19.6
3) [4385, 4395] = 19.9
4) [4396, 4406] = 20.2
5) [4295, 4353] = 18.5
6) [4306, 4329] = 18.3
